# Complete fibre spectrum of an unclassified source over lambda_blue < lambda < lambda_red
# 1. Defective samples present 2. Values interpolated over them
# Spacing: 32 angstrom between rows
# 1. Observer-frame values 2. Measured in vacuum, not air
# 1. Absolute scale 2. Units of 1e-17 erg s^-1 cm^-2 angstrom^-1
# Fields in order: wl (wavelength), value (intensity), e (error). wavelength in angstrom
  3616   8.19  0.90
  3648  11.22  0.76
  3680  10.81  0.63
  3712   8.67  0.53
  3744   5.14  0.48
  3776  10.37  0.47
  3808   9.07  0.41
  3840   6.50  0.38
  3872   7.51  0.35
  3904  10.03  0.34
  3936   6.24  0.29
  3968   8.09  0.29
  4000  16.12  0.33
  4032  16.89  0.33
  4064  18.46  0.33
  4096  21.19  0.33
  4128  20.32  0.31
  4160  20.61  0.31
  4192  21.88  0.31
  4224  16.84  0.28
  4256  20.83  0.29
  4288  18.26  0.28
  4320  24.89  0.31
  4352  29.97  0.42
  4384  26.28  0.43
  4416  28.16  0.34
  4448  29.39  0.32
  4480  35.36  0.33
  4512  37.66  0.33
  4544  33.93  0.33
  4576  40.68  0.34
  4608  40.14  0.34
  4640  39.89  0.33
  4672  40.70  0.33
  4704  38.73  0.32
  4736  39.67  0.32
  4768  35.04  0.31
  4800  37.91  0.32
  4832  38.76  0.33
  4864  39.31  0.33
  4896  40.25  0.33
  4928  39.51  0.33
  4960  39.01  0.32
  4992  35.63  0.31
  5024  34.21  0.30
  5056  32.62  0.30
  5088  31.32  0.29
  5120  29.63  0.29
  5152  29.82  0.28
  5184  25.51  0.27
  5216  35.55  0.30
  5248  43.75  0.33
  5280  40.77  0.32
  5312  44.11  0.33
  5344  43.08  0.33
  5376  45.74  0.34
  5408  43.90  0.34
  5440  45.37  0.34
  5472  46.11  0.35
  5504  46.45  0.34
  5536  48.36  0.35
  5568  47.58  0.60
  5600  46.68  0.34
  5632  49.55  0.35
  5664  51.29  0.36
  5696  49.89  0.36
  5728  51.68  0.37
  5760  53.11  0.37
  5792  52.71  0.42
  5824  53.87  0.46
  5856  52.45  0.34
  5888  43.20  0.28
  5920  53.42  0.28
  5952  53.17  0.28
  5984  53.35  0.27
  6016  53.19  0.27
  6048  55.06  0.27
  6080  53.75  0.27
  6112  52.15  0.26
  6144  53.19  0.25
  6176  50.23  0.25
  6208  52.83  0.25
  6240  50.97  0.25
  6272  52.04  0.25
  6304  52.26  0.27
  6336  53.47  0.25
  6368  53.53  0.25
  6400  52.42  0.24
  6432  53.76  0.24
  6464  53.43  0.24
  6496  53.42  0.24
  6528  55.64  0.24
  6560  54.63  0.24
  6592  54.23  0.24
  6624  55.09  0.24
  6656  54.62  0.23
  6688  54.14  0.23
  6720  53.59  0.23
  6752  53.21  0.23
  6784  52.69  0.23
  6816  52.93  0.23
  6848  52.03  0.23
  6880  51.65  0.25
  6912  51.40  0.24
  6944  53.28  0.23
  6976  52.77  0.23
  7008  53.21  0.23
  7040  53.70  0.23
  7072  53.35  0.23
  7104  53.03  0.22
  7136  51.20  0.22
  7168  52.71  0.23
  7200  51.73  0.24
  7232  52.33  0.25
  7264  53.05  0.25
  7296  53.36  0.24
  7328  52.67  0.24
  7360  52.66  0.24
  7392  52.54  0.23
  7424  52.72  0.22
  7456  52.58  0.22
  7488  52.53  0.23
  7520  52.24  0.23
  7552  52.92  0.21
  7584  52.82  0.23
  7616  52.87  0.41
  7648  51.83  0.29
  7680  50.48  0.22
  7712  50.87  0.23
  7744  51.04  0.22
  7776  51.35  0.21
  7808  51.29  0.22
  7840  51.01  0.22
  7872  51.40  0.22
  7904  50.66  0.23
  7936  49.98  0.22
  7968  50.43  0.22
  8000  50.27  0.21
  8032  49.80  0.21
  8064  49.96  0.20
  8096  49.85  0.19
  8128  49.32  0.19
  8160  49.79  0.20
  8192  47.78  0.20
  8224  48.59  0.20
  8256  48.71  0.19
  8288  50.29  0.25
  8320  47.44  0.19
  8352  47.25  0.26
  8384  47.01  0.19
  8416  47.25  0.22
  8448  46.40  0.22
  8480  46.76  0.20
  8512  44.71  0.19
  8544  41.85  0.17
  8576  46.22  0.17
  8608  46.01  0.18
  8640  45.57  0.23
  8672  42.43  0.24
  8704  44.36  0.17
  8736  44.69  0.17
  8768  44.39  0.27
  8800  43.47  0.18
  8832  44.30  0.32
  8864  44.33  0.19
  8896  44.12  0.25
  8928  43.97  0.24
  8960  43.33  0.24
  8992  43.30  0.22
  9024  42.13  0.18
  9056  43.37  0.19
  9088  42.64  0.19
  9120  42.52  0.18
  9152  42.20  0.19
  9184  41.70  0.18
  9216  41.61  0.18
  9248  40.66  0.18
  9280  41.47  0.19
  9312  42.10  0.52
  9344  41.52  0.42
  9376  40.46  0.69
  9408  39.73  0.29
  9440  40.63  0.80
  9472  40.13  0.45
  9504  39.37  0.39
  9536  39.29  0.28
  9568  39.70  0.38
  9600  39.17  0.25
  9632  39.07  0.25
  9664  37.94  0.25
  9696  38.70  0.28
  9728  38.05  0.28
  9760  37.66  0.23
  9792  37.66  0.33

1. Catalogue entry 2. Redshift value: 0.00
